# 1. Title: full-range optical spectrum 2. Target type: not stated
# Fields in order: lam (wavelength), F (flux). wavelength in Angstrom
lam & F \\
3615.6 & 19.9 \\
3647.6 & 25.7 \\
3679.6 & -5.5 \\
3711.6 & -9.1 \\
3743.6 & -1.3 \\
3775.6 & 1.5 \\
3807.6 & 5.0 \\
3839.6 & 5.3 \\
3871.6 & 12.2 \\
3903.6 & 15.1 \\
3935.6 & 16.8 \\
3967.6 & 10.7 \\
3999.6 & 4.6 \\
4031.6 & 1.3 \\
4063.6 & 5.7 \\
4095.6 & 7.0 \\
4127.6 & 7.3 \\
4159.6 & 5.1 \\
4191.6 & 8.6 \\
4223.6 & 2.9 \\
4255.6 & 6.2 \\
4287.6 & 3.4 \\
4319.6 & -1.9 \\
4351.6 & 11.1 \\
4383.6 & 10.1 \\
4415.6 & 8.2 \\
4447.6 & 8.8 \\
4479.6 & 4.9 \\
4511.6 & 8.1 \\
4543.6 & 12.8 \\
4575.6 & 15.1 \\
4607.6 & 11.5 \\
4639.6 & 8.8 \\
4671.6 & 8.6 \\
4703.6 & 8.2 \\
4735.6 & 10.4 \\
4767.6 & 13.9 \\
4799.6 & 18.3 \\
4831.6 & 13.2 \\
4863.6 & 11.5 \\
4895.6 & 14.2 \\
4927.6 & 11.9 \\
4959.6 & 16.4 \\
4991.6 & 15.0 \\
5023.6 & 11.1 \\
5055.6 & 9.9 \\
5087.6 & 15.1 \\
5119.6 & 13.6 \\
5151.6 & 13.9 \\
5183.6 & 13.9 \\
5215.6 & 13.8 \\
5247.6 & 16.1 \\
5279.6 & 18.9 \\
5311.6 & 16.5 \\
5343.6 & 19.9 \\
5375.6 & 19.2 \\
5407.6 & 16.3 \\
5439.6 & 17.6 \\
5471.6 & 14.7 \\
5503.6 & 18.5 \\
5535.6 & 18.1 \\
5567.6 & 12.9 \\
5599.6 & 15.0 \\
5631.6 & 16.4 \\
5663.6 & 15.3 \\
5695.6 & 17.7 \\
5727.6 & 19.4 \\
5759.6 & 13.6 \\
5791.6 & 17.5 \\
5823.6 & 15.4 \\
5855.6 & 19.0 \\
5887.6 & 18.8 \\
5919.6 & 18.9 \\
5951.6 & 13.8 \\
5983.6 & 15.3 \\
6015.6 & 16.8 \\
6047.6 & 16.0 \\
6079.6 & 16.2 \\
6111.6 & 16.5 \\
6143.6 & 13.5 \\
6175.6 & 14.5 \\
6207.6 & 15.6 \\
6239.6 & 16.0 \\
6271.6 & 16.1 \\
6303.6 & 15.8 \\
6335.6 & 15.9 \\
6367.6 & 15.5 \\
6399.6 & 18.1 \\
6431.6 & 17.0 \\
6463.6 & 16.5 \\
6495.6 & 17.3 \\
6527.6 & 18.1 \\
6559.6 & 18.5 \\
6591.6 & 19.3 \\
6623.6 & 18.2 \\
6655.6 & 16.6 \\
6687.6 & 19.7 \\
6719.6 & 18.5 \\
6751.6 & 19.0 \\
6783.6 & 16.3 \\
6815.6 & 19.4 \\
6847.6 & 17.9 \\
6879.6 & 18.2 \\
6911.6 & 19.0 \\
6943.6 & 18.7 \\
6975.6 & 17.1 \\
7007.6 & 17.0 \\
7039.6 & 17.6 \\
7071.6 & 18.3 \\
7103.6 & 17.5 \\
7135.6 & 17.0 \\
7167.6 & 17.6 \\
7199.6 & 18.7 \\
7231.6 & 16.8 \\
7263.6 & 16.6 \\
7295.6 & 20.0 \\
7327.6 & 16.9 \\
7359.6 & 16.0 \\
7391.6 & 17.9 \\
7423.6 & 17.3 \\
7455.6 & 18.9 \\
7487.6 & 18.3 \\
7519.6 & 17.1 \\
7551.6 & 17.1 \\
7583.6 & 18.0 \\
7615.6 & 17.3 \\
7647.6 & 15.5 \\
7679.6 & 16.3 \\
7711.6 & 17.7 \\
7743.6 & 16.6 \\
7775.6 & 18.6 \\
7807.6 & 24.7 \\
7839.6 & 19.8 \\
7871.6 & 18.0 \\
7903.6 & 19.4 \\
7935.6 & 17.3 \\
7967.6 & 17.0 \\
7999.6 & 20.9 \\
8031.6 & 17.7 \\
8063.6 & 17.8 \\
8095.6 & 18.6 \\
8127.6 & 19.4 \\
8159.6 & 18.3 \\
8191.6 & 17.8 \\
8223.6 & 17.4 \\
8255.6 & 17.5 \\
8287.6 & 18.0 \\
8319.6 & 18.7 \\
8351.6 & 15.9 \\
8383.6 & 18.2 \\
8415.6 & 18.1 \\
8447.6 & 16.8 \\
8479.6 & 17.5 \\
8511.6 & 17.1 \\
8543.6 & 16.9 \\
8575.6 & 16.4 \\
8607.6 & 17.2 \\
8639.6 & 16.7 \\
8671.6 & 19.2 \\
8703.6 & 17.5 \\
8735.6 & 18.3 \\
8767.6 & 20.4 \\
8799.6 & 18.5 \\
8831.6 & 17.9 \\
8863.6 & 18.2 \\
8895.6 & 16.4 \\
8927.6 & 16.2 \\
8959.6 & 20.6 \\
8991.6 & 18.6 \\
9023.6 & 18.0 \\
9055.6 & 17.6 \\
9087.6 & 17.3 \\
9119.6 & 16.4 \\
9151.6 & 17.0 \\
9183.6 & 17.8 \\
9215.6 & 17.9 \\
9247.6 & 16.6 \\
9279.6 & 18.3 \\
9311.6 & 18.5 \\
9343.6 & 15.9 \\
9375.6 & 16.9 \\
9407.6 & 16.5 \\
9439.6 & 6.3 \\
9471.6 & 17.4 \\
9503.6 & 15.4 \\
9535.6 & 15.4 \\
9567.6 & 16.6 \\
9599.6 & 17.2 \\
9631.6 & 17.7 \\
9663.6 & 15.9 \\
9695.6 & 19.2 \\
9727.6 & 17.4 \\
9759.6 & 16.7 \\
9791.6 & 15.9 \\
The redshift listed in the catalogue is 0.19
